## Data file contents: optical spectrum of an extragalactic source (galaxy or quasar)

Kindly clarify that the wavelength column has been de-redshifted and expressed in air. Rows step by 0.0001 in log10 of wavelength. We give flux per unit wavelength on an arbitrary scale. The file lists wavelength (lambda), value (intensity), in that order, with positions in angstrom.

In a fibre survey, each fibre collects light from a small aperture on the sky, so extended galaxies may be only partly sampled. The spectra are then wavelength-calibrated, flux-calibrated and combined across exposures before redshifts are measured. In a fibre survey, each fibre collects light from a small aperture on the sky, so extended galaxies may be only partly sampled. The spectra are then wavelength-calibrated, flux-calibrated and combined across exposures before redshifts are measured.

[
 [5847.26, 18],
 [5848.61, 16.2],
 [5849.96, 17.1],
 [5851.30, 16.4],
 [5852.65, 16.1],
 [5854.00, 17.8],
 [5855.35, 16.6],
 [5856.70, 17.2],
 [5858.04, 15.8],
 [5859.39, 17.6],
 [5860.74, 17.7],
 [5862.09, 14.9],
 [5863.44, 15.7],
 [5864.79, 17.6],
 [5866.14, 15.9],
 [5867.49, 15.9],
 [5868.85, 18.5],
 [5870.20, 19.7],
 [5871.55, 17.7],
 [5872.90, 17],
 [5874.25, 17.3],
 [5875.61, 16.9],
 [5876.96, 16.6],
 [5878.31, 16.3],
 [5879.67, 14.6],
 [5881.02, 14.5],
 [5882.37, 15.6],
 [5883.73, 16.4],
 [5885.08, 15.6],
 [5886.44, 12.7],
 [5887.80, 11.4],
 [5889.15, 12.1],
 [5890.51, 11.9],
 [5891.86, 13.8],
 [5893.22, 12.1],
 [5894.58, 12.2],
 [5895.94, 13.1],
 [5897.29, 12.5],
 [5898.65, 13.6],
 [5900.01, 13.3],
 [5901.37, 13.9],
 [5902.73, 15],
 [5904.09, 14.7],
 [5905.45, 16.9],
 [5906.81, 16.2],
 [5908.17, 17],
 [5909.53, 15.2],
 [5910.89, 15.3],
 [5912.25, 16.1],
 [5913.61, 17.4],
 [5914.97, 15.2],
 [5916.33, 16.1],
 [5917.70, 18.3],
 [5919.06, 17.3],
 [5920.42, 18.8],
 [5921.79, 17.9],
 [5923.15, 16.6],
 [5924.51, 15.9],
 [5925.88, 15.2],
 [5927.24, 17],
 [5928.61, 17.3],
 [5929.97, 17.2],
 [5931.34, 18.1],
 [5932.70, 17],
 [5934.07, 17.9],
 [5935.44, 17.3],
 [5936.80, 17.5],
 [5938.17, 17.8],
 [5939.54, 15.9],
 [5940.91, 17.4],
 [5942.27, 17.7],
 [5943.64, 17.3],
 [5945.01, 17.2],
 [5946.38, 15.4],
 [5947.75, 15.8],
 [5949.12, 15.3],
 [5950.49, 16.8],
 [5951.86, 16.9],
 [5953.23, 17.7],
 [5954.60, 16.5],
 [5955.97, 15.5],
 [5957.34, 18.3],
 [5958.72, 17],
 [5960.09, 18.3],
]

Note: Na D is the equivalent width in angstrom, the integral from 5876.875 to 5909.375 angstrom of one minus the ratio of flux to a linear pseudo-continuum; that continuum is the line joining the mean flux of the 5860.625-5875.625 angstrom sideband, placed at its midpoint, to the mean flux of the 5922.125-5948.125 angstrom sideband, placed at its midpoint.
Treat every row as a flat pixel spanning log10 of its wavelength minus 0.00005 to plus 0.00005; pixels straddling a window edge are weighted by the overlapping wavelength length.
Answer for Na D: 5.3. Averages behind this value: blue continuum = 17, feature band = 14.2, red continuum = 17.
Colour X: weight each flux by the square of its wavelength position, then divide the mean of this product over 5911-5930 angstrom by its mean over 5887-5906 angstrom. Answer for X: 1.28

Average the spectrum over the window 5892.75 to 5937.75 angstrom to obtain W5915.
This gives 15.9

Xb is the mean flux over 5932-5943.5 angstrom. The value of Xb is 17.3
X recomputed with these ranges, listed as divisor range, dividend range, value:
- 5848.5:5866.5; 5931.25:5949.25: 1.05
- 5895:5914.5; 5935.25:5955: 1.14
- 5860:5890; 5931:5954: 1.09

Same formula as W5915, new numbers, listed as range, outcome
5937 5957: 16.7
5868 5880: 17.2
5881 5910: 14.1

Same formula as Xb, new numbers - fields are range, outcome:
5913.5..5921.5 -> 17.2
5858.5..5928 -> 15.6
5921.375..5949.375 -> 16.9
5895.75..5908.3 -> 14.6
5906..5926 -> 16.6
